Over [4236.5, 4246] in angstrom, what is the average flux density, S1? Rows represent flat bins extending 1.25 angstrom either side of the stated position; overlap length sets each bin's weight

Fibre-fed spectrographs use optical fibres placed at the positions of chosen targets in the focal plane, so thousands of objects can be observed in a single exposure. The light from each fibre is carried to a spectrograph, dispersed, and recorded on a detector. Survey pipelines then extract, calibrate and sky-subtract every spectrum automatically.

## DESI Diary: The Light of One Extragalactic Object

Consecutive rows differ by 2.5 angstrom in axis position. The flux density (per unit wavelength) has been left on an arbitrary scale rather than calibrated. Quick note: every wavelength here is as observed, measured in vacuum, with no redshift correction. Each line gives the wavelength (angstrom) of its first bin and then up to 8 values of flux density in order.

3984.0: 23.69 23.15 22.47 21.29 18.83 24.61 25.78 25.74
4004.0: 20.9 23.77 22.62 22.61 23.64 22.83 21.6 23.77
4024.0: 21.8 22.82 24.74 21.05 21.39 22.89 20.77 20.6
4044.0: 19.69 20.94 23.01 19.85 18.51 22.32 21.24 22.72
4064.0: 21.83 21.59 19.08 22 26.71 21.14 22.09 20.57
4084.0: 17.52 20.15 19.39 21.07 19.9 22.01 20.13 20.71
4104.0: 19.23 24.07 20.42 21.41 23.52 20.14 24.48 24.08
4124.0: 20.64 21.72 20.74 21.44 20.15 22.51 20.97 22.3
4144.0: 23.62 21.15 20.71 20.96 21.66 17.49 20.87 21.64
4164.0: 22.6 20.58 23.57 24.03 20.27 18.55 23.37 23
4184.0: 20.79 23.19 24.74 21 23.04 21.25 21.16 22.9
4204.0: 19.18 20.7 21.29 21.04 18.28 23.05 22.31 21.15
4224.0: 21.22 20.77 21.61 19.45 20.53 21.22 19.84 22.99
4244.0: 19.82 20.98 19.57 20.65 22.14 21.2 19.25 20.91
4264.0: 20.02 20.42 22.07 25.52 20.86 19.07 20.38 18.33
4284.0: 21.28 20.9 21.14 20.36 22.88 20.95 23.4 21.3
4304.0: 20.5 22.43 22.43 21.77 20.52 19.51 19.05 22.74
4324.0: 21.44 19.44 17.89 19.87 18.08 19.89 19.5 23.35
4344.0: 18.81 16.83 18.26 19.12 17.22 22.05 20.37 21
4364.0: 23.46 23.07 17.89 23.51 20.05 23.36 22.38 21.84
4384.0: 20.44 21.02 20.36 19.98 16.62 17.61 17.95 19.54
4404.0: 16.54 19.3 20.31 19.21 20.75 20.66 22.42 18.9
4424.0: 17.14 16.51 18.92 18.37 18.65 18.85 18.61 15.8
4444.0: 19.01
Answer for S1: 20.9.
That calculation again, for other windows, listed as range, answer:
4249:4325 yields 21.1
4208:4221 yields 21.2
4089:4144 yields 21.5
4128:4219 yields 21.5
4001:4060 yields 22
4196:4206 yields 21.1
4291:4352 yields 20.4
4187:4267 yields 21.1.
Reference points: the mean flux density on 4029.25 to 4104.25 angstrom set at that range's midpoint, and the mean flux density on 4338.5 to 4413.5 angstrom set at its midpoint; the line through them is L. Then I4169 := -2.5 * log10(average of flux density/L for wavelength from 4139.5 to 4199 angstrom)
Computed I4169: -0.05 mag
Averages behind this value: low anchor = 21.1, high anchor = 20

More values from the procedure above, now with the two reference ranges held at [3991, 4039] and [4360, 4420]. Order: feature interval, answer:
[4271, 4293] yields 0.017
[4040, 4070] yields 0.076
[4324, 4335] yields 0.089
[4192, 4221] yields 0.013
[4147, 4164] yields 0.057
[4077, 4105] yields 0.101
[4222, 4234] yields 0.033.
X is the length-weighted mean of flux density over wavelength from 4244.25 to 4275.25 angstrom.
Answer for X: 21.1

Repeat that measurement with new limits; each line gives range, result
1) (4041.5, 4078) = 21.4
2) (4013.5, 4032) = 22.8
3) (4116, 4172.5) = 21.7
